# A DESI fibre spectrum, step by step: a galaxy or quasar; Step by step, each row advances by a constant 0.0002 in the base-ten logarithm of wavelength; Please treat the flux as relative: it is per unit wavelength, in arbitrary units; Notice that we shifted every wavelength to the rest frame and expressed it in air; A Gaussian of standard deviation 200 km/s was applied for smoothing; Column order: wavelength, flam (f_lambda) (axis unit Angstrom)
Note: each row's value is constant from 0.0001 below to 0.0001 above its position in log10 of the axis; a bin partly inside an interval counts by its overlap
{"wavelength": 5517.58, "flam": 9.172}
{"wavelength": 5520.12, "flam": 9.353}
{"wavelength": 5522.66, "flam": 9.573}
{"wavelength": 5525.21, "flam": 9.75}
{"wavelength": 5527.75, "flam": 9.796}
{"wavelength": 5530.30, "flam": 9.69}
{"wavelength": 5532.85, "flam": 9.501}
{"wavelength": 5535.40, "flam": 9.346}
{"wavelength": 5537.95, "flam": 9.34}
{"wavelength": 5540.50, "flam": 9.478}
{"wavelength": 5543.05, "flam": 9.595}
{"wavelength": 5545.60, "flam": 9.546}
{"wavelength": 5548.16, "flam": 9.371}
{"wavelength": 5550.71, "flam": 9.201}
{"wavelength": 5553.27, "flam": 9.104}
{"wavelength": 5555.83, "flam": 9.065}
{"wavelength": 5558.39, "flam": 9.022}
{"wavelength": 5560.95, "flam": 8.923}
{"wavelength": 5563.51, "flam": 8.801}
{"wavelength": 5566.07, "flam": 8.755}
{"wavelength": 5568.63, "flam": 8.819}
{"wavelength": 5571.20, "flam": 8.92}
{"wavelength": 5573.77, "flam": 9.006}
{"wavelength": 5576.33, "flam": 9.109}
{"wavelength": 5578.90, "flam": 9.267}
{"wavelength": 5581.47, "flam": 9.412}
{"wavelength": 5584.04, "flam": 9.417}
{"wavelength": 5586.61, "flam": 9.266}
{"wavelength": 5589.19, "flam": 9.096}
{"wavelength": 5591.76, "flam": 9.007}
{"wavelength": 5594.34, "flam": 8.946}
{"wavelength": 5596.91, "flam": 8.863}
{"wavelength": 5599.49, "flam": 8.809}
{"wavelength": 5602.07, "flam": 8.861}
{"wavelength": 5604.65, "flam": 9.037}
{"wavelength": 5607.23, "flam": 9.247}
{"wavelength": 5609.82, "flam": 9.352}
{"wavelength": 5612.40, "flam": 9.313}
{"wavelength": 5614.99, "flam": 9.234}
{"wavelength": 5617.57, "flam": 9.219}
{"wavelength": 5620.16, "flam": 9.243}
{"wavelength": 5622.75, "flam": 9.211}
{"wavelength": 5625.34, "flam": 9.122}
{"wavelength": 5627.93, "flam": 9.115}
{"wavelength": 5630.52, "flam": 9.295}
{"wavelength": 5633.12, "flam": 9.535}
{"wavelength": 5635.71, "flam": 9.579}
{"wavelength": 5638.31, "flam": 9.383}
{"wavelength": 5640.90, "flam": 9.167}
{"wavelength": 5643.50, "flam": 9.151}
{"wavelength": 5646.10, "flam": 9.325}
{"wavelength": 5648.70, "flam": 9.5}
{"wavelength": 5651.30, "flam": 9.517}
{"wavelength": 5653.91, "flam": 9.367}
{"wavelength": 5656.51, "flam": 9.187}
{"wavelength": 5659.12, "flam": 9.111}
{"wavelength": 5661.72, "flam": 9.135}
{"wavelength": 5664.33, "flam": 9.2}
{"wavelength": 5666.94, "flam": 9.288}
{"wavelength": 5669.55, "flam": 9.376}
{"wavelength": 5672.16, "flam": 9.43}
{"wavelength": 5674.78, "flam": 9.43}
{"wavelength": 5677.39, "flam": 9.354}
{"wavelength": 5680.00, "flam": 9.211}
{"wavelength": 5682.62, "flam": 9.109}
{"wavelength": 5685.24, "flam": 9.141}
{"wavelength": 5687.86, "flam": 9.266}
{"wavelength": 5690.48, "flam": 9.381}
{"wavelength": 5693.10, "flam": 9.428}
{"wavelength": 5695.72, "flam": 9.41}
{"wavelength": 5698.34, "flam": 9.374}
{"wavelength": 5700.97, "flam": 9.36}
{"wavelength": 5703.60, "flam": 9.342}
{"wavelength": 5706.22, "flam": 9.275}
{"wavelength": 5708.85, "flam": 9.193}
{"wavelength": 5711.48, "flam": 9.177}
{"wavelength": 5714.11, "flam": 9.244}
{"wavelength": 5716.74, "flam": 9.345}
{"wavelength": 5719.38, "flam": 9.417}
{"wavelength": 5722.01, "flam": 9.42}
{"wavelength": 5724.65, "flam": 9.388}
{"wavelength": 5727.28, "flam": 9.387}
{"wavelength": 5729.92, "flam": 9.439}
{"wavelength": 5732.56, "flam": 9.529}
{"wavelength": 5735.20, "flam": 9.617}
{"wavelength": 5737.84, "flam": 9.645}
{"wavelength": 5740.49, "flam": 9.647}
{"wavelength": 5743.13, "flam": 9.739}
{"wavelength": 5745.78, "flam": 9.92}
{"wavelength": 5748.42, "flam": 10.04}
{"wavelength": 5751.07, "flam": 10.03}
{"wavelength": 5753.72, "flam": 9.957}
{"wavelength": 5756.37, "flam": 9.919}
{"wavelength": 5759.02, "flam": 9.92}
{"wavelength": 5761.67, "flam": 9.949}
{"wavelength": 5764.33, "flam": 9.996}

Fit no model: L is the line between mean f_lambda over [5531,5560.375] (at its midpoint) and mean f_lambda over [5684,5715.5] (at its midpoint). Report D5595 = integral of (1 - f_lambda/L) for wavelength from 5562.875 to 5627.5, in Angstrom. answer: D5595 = 1.51 Angstrom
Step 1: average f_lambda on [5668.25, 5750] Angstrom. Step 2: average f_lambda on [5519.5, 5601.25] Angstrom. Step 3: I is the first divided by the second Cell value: 1.0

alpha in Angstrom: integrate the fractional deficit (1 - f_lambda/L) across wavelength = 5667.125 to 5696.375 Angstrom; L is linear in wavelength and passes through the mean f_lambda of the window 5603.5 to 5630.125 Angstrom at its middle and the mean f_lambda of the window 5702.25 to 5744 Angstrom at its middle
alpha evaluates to 0.1 Angstrom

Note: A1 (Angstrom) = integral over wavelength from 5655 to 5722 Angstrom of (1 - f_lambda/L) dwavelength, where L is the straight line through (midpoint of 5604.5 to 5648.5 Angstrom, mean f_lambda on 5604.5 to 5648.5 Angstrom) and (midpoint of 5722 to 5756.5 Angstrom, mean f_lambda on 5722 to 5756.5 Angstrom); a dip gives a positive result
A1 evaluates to 1.5 Angstrom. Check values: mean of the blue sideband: 9.28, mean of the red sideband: 9.69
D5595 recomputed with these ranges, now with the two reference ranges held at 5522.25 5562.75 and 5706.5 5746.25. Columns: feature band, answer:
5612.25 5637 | 0.34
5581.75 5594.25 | 0.28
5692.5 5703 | 0.07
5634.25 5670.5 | 0.46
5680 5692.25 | 0.27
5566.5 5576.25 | 0.49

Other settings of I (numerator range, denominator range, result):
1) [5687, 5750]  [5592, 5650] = 1.03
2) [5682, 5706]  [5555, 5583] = 1.03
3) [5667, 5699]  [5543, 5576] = 1.03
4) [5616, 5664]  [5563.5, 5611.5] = 1.02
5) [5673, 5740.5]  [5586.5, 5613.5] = 1.03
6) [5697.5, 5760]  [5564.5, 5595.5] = 1.05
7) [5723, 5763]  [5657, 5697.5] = 1.05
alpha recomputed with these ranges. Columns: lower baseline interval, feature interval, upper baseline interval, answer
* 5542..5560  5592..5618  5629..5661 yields 0.6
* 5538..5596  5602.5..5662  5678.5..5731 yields -0.3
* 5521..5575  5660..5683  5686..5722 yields 0.1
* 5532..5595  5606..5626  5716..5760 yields 0.2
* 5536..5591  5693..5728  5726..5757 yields 1.1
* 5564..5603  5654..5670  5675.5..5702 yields 0.0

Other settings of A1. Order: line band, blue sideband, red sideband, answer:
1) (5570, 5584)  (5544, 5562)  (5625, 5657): 0.09 Angstrom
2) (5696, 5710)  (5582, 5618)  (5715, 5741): 0.13 Angstrom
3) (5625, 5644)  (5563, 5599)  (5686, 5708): -0.25 Angstrom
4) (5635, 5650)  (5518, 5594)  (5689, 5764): 0.11 Angstrom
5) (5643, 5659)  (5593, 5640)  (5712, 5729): -0.15 Angstrom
